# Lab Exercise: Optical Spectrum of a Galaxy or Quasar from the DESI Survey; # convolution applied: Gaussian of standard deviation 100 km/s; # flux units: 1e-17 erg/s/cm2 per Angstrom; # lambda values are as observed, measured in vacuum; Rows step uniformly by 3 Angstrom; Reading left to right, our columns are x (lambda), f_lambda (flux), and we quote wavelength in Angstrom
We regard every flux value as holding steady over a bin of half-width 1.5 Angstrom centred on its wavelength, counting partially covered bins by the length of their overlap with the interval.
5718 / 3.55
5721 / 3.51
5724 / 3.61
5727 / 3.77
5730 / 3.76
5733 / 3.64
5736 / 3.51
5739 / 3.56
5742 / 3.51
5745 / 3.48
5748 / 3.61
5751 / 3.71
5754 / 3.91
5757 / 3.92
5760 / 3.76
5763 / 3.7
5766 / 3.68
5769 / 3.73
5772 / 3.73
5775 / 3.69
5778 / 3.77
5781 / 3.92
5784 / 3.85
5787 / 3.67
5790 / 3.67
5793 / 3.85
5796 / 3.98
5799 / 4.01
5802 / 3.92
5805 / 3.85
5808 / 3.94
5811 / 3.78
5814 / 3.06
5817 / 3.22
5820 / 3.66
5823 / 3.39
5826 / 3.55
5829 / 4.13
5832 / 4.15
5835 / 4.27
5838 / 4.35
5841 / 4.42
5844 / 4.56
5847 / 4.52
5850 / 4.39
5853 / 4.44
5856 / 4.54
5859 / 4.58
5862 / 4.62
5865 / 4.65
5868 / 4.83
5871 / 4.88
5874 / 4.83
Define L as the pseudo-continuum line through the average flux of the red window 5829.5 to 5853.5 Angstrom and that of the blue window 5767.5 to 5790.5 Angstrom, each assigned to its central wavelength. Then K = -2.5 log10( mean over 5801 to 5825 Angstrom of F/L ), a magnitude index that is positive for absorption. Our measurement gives 0.14 mag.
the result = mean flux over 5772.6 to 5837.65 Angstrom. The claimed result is 3.79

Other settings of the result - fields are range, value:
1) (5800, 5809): 3.91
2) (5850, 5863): 4.52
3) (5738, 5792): 3.72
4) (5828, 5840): 4.24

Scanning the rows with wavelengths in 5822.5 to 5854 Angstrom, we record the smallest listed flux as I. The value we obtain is 3.39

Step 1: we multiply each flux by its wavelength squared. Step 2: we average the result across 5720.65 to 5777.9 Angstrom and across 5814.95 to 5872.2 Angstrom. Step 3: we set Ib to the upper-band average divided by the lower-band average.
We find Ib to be 1.20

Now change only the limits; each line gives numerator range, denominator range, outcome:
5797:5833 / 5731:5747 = 1.08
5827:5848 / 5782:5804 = 1.14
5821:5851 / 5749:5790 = 1.13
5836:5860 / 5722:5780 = 1.25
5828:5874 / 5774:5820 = 1.23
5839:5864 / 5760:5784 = 1.23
